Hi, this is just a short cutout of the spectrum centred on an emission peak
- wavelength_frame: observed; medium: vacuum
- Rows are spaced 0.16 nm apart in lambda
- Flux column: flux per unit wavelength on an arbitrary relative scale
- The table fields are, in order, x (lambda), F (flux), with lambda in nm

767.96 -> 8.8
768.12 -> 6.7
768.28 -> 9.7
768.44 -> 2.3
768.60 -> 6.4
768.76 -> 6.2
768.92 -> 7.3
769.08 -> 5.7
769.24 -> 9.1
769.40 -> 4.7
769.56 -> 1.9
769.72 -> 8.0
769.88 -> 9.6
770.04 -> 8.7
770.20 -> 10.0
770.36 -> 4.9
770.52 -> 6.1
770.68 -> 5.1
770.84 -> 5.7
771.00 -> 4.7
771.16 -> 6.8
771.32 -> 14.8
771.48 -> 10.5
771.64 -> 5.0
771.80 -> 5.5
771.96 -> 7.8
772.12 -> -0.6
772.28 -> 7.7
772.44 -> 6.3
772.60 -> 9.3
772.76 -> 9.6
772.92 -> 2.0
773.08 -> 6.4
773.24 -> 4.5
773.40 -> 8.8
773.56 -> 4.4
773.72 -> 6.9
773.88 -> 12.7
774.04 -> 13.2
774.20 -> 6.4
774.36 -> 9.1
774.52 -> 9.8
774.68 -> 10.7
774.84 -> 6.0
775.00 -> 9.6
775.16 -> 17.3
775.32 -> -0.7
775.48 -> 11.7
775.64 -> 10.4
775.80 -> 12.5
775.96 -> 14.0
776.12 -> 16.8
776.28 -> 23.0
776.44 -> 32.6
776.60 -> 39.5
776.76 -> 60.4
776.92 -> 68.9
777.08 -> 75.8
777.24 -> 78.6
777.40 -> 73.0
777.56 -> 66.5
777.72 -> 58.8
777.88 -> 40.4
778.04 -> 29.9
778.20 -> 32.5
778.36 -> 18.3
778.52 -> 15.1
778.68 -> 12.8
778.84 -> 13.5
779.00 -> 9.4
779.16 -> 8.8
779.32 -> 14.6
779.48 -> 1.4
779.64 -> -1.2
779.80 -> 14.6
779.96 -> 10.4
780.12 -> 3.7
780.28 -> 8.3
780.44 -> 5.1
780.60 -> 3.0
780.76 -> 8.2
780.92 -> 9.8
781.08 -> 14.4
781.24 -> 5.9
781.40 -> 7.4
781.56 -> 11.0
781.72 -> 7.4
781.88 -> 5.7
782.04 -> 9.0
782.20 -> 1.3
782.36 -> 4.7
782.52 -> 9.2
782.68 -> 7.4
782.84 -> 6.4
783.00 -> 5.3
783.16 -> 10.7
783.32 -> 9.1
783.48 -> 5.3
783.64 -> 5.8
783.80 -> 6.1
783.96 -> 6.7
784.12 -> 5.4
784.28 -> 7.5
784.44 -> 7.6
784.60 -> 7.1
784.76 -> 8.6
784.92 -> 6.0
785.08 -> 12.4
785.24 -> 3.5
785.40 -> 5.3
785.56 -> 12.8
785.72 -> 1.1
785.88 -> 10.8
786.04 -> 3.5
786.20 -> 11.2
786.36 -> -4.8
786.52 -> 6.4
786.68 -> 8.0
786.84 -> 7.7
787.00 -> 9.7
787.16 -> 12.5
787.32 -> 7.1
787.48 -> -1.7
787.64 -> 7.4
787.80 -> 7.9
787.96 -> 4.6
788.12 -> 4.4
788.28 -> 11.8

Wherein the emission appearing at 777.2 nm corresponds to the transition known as [O II] 3727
